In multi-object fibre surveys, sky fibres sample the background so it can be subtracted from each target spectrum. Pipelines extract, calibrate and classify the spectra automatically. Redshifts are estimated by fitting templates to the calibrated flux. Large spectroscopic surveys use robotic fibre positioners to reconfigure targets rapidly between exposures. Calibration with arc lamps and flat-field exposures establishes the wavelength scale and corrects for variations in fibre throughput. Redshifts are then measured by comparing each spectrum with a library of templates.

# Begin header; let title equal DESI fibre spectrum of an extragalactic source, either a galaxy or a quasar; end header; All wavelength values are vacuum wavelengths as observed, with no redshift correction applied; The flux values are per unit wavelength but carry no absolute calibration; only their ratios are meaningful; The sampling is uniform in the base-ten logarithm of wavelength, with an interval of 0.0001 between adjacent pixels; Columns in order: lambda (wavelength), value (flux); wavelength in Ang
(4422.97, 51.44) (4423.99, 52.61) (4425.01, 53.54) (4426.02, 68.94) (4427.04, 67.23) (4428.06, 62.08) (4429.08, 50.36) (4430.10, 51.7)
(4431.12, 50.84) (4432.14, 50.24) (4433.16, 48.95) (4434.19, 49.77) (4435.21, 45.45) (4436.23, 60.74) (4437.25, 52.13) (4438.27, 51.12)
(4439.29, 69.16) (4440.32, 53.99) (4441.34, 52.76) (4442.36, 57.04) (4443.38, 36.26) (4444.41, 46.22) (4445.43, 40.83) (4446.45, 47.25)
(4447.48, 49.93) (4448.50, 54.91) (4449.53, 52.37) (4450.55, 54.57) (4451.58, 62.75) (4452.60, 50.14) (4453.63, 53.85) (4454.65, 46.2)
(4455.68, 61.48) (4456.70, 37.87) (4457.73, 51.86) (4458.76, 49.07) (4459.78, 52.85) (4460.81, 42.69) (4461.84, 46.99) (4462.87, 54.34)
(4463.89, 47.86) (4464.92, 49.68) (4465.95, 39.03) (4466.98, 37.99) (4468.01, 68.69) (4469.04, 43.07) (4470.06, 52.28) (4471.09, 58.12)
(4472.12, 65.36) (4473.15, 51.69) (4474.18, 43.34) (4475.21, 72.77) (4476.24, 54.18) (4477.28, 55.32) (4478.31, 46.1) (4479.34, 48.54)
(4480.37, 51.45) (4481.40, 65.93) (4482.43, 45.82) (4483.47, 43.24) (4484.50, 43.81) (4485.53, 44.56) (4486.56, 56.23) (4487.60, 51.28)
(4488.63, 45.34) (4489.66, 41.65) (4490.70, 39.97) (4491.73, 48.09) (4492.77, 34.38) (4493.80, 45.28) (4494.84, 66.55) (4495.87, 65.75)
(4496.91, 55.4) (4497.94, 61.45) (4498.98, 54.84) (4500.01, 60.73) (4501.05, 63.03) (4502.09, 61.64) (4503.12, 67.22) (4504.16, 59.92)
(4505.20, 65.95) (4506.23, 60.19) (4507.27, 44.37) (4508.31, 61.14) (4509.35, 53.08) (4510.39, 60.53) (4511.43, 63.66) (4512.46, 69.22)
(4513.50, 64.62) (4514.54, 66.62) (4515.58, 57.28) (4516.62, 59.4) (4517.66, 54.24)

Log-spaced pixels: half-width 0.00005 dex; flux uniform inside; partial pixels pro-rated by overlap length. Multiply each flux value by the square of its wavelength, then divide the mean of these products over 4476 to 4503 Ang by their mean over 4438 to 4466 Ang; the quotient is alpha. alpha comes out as 1.05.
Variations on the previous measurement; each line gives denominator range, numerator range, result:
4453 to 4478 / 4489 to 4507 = 1.10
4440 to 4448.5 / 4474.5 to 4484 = 1.12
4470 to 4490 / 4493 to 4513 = 1.16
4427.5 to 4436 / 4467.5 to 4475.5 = 1.12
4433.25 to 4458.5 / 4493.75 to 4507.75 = 1.19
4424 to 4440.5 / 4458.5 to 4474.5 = 0.92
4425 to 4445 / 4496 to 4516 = 1.16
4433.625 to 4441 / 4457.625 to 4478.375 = 0.96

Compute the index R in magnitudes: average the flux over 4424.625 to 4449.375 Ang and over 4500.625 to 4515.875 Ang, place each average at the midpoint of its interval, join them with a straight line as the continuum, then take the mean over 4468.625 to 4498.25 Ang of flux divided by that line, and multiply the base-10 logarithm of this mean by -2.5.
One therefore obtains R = 0.134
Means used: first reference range 53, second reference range 61.3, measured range 51.6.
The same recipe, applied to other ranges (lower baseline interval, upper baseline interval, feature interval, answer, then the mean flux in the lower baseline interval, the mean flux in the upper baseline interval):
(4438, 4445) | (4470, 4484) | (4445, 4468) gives 0.07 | 52.3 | 53.9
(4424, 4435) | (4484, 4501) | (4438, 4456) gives 0.04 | 55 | 51.3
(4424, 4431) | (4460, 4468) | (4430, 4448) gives 0.08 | 58.1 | 47.2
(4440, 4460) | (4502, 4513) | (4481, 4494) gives 0.22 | 50.6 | 60.6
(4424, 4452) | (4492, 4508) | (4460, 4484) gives 0.09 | 53.3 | 57.7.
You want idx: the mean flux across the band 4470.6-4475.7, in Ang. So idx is 58.2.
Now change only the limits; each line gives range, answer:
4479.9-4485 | 50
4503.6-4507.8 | 57.7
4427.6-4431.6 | 53.7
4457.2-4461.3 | 49.1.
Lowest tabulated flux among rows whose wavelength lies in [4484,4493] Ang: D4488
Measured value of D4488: 34.38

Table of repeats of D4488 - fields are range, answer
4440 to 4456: 36.26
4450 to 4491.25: 37.87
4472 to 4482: 43.34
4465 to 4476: 37.99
